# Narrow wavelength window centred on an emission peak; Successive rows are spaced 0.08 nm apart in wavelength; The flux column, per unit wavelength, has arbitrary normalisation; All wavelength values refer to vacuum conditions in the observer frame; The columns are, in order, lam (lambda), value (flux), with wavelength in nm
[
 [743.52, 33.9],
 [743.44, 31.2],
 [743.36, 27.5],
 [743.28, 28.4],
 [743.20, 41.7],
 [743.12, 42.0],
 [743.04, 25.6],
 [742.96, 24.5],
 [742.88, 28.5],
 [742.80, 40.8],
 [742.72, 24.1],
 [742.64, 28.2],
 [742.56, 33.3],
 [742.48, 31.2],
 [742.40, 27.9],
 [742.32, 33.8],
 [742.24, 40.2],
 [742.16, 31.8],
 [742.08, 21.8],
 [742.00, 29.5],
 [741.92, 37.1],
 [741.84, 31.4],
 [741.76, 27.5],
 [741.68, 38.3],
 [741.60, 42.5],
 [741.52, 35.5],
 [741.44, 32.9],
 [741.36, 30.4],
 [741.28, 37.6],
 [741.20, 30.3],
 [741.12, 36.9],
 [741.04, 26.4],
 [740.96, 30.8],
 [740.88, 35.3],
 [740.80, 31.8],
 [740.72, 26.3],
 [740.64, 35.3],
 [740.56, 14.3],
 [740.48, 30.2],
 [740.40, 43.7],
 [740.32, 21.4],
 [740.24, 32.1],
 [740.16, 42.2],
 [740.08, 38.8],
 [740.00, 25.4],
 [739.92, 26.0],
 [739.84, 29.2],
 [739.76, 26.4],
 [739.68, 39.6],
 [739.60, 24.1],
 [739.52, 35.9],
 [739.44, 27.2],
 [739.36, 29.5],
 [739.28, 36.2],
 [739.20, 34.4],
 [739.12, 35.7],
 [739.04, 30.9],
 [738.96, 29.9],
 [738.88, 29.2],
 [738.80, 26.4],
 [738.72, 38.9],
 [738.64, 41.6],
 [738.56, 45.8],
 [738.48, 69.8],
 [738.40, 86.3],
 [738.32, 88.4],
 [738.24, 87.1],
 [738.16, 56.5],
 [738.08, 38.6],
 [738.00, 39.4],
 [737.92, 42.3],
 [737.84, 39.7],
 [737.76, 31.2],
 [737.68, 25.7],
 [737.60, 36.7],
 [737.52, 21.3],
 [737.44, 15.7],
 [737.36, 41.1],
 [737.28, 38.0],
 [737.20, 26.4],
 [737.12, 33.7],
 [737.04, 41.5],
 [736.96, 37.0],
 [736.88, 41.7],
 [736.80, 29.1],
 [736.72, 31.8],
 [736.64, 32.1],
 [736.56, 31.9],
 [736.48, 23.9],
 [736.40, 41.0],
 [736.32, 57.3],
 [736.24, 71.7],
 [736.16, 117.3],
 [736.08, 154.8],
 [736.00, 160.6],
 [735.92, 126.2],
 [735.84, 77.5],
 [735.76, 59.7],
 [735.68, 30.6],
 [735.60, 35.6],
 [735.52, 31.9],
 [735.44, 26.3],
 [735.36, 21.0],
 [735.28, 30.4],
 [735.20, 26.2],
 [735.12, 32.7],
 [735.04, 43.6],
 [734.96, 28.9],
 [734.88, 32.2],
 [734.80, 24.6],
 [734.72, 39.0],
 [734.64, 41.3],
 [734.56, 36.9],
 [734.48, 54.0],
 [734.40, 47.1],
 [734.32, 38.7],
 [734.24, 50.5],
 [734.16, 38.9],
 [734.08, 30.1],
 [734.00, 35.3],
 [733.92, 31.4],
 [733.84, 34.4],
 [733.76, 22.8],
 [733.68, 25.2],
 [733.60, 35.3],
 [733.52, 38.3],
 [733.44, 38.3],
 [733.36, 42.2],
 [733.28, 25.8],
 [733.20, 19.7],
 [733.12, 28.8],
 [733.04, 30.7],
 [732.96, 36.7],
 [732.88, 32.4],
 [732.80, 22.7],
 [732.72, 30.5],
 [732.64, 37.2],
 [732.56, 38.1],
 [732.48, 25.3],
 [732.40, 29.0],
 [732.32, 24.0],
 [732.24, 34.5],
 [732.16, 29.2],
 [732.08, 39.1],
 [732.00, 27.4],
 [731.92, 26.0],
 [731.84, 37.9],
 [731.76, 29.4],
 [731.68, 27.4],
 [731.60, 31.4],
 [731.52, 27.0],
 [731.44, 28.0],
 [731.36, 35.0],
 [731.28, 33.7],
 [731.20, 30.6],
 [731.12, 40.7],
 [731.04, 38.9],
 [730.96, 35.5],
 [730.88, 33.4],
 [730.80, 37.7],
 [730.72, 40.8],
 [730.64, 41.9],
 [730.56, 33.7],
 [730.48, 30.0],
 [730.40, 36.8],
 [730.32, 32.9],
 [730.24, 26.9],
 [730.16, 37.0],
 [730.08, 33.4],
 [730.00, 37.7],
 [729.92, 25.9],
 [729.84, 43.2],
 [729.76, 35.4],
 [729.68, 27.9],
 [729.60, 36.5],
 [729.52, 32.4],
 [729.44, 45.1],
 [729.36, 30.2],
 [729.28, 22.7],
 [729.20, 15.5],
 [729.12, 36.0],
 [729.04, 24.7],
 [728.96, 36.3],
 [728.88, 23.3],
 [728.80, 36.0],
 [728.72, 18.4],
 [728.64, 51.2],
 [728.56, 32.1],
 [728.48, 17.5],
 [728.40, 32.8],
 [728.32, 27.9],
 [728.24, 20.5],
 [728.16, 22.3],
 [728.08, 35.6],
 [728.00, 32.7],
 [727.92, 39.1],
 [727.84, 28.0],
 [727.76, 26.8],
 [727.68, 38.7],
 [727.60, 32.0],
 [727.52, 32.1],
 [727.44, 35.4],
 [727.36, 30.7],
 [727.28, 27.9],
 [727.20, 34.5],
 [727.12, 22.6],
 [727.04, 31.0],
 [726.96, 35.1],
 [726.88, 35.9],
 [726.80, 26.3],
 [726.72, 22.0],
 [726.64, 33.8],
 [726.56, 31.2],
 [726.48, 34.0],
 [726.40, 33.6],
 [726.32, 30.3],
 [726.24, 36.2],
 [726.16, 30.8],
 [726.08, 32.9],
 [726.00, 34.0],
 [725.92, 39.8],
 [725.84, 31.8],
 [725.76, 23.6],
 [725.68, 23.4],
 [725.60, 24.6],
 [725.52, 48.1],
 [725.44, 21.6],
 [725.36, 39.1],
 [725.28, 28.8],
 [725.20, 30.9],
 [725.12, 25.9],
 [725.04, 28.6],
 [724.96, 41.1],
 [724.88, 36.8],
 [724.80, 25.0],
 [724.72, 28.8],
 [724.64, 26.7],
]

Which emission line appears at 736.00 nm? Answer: H-alpha 6563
